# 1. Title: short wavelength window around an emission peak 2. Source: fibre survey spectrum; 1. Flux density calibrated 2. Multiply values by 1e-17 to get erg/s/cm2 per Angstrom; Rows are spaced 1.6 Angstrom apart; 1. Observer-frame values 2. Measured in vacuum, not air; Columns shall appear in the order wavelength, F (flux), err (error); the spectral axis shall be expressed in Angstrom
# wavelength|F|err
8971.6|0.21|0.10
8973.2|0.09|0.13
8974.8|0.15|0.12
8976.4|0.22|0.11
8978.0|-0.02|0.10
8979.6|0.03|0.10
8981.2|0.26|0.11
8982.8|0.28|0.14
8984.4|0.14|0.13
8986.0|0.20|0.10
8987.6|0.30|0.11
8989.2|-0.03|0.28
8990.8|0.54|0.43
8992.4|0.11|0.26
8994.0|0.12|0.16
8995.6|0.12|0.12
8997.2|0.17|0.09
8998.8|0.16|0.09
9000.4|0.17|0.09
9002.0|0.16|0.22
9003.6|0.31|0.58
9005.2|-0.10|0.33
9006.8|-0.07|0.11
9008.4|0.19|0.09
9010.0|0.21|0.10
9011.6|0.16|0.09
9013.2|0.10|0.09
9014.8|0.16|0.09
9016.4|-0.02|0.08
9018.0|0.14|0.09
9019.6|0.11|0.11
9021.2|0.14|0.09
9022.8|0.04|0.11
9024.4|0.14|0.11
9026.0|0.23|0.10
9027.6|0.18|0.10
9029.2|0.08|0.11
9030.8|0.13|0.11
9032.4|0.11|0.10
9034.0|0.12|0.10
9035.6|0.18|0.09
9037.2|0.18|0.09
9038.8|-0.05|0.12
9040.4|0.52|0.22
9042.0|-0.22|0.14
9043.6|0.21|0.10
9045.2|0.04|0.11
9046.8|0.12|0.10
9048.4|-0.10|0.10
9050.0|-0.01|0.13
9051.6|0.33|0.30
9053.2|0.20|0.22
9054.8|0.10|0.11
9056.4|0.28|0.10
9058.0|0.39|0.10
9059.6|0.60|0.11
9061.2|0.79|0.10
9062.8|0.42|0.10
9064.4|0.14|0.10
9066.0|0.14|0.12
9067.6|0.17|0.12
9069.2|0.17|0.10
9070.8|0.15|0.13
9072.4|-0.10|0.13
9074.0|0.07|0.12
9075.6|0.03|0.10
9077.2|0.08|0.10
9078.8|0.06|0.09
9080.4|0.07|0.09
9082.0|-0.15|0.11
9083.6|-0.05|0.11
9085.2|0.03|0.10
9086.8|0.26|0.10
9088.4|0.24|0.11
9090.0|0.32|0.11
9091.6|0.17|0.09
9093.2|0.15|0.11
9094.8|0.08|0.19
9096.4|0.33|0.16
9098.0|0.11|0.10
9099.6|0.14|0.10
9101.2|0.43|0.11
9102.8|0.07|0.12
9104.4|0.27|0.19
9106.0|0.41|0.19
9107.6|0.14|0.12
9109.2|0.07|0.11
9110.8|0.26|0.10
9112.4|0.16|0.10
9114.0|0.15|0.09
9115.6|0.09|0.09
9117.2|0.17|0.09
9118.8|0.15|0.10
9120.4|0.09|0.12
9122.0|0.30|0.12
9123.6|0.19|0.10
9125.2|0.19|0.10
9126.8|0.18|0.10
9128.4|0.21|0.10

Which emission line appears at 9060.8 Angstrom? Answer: Hgamma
